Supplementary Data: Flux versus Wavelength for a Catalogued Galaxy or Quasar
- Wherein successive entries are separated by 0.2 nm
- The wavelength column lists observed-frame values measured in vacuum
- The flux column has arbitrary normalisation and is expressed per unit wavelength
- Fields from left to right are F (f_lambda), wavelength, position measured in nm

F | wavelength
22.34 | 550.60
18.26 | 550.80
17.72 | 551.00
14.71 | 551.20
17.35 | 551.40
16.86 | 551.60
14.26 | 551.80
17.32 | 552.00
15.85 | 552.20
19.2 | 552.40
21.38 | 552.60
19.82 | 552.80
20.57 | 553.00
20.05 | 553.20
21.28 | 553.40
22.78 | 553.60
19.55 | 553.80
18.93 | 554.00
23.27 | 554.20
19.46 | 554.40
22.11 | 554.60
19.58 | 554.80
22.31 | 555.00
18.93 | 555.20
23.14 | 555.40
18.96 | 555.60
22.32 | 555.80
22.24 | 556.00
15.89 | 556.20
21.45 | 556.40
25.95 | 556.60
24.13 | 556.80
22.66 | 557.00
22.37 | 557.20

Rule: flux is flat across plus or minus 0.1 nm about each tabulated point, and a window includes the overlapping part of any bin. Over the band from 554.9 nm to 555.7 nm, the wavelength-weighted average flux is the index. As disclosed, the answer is 20.8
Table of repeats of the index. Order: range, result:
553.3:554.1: 20.6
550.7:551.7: 17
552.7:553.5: 20.4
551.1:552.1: 16.1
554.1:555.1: 21.3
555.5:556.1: 21.2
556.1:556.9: 21.9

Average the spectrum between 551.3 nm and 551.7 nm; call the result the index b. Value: 17.1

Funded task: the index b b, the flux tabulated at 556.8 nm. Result 24.13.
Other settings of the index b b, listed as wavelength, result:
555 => 22.31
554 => 18.93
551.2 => 14.71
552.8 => 19.82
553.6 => 22.78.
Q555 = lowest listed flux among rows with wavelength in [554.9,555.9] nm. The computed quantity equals 18.93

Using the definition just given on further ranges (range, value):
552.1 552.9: 15.85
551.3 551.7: 16.86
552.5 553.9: 19.55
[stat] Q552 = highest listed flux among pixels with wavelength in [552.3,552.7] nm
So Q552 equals 21.38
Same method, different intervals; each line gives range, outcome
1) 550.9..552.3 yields 17.72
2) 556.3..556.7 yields 25.95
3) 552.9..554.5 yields 23.27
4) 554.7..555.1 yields 22.31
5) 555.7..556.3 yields 22.32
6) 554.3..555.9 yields 23.14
